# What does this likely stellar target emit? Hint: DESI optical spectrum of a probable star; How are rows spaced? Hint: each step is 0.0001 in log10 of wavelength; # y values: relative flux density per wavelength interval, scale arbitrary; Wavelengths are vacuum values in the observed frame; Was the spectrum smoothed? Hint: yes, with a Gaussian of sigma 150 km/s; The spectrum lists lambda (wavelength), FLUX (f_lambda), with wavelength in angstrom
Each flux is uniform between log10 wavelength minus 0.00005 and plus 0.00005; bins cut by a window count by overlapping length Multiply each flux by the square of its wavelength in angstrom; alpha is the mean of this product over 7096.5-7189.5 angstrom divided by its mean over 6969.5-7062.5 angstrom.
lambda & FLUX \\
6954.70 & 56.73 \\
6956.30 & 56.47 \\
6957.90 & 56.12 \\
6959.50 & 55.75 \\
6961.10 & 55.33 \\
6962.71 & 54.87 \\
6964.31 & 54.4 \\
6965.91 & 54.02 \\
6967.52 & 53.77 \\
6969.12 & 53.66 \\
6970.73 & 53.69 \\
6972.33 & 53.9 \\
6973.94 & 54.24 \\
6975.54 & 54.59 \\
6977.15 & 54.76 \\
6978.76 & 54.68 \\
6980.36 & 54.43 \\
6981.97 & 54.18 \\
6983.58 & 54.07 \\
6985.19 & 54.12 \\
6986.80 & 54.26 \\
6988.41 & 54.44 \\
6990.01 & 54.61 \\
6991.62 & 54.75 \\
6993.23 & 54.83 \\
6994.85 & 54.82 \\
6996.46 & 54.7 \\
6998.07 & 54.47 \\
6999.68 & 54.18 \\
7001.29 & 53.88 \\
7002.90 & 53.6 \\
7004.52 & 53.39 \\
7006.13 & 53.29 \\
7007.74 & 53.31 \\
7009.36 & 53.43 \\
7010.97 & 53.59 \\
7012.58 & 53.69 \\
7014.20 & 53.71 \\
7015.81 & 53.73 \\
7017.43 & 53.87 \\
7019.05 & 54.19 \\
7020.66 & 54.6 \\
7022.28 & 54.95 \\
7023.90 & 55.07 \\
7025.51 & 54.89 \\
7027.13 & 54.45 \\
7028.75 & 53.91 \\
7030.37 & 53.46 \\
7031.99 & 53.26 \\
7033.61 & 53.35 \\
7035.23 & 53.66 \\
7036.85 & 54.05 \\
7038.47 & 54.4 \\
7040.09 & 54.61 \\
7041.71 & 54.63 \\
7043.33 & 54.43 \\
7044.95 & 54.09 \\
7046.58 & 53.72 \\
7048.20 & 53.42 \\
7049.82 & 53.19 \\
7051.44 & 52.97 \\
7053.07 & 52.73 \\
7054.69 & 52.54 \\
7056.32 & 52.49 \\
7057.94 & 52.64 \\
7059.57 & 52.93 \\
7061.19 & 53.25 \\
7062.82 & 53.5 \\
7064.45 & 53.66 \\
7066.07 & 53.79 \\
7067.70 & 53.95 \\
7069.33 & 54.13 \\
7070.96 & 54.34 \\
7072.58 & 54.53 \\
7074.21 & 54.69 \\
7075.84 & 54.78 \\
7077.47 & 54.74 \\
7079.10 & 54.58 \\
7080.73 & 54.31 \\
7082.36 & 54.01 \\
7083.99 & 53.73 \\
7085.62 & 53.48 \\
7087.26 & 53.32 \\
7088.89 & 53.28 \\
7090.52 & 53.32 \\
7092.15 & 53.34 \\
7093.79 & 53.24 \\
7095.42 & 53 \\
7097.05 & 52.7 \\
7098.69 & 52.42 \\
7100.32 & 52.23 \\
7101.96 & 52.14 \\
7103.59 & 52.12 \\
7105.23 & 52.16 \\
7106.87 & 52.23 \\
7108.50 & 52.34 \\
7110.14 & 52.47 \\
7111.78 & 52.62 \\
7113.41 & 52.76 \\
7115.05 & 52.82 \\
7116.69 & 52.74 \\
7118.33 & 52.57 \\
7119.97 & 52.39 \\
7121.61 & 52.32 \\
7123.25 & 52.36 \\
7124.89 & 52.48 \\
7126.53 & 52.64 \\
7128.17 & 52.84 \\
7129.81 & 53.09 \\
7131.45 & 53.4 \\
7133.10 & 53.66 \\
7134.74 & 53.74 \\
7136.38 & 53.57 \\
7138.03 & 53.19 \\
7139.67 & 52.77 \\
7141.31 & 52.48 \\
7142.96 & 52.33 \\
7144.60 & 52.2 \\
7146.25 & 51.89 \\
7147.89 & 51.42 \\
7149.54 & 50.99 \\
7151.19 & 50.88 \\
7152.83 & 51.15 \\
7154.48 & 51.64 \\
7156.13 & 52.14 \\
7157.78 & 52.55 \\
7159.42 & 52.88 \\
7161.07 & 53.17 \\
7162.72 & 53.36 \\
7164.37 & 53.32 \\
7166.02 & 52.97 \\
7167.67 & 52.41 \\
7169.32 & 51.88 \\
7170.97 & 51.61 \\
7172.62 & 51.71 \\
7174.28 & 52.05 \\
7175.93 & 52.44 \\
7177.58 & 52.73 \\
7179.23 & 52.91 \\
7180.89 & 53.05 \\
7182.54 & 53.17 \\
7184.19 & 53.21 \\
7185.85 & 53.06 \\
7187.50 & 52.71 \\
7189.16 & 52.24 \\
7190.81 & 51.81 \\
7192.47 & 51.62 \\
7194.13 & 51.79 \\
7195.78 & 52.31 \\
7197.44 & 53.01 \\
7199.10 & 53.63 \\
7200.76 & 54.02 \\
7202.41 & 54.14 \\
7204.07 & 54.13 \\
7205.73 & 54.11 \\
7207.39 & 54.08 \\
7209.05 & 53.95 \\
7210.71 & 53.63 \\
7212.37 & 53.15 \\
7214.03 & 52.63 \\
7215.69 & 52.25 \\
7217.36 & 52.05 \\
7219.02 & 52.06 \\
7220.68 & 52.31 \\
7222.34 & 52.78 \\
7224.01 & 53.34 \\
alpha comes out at 1.0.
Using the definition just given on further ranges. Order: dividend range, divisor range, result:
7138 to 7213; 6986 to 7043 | 1.02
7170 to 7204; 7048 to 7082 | 1.02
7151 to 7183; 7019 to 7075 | 1.01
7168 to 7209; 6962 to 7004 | 1.03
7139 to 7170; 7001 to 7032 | 1.01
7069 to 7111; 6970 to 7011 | 1.01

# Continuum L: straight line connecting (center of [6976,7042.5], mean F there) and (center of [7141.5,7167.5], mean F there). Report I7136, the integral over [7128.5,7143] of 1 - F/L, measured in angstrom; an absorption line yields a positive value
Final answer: -0.2 angstrom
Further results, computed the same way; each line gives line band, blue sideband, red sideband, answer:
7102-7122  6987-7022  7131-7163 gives 0.1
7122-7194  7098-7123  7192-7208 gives 0.5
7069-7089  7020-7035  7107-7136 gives -0.3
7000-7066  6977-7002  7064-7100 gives 0.5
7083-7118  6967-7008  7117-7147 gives 0.2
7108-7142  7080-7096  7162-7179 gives 0.1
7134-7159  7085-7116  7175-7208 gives 0.3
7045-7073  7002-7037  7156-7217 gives 0.1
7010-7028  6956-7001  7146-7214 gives 0.0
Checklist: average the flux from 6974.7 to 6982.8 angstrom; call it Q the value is 54.5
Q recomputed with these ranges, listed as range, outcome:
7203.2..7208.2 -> 54.1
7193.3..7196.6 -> 52.1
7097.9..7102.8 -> 52.3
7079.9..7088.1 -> 53.7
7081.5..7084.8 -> 53.9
